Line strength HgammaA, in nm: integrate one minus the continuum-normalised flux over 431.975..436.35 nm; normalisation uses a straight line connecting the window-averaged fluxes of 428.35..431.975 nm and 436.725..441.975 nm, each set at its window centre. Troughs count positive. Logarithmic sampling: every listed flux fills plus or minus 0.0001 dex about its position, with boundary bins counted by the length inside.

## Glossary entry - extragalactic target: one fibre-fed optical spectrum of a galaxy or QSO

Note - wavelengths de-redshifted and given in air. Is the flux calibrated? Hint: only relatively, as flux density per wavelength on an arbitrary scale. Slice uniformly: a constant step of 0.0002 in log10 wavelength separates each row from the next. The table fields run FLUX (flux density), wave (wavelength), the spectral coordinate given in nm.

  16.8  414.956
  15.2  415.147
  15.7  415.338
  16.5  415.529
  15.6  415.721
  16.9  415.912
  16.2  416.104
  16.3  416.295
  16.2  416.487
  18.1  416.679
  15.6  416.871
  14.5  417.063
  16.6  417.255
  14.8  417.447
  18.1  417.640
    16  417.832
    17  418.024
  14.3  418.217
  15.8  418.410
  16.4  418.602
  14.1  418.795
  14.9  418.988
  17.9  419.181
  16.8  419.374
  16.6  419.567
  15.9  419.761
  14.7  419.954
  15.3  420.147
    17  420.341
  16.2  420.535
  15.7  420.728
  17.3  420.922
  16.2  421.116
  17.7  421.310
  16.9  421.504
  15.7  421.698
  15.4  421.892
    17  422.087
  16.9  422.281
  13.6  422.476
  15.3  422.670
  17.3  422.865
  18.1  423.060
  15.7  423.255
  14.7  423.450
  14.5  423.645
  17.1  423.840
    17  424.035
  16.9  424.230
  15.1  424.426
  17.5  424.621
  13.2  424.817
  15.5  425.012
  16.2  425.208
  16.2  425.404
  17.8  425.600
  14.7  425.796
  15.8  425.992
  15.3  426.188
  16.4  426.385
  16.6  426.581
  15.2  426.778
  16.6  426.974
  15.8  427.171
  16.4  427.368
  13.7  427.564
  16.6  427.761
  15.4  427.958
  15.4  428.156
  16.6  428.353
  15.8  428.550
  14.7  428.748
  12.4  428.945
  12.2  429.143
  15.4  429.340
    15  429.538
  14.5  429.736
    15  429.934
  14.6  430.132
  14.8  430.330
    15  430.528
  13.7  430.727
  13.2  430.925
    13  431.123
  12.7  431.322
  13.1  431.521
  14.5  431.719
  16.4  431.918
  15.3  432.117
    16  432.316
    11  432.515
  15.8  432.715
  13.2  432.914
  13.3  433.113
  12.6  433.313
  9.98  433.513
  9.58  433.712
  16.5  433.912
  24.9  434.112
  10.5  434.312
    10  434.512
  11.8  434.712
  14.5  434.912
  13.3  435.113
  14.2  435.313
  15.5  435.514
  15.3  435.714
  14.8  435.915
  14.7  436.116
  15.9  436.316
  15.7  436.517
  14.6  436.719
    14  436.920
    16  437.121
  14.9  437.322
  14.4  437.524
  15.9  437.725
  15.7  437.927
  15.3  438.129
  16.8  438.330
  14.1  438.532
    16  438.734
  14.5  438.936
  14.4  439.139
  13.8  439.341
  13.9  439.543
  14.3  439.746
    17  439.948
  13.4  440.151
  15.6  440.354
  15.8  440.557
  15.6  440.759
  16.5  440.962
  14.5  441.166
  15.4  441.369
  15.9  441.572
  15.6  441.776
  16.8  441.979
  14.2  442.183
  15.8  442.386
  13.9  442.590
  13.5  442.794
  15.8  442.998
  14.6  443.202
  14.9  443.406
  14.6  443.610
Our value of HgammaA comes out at 0.192 nm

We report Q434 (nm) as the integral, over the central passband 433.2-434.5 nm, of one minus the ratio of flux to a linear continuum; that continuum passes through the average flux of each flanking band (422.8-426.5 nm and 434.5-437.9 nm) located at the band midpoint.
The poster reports 0.10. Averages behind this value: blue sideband 16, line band 13.7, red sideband 14.6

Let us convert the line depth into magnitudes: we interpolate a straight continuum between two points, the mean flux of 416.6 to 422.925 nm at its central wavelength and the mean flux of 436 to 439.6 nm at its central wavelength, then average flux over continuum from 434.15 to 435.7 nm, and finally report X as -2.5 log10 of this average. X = 0.13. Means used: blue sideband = 16.1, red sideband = 15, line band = 13.5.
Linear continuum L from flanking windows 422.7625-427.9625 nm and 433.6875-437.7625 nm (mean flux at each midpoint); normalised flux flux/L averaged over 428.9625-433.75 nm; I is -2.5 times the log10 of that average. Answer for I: 0.11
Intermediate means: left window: 16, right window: 14.7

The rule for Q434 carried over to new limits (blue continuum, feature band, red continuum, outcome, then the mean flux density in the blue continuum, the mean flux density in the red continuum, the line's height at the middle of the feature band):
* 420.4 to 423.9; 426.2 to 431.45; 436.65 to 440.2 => 0.28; 16.2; 15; 15.7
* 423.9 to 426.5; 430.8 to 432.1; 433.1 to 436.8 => 0.08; 16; 14.1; 14.8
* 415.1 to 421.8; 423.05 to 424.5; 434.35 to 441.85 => -0.02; 16.1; 14.8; 15.8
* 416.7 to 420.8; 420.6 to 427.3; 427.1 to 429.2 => -0.28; 16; 15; 15.5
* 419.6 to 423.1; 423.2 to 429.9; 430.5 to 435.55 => -0.17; 16.2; 13.8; 15.1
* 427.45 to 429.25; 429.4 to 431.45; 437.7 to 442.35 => 0.10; 14.8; 15.3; 14.9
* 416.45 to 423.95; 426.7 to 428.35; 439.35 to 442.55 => 0.01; 16.1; 15.3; 15.8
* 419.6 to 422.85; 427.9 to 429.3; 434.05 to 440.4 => 0.08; 16.1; 14.8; 15.5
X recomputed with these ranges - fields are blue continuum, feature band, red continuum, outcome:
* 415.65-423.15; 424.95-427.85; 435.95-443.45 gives -0.01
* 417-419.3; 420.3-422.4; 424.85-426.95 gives -0.04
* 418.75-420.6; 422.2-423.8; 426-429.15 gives 0.00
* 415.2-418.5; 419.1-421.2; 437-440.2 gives -0.02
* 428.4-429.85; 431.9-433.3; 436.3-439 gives 0.04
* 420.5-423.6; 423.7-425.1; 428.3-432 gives -0.02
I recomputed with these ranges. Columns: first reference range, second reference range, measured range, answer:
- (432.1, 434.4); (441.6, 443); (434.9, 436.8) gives -0.04 mag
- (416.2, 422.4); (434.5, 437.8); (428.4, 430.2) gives 0.05 mag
